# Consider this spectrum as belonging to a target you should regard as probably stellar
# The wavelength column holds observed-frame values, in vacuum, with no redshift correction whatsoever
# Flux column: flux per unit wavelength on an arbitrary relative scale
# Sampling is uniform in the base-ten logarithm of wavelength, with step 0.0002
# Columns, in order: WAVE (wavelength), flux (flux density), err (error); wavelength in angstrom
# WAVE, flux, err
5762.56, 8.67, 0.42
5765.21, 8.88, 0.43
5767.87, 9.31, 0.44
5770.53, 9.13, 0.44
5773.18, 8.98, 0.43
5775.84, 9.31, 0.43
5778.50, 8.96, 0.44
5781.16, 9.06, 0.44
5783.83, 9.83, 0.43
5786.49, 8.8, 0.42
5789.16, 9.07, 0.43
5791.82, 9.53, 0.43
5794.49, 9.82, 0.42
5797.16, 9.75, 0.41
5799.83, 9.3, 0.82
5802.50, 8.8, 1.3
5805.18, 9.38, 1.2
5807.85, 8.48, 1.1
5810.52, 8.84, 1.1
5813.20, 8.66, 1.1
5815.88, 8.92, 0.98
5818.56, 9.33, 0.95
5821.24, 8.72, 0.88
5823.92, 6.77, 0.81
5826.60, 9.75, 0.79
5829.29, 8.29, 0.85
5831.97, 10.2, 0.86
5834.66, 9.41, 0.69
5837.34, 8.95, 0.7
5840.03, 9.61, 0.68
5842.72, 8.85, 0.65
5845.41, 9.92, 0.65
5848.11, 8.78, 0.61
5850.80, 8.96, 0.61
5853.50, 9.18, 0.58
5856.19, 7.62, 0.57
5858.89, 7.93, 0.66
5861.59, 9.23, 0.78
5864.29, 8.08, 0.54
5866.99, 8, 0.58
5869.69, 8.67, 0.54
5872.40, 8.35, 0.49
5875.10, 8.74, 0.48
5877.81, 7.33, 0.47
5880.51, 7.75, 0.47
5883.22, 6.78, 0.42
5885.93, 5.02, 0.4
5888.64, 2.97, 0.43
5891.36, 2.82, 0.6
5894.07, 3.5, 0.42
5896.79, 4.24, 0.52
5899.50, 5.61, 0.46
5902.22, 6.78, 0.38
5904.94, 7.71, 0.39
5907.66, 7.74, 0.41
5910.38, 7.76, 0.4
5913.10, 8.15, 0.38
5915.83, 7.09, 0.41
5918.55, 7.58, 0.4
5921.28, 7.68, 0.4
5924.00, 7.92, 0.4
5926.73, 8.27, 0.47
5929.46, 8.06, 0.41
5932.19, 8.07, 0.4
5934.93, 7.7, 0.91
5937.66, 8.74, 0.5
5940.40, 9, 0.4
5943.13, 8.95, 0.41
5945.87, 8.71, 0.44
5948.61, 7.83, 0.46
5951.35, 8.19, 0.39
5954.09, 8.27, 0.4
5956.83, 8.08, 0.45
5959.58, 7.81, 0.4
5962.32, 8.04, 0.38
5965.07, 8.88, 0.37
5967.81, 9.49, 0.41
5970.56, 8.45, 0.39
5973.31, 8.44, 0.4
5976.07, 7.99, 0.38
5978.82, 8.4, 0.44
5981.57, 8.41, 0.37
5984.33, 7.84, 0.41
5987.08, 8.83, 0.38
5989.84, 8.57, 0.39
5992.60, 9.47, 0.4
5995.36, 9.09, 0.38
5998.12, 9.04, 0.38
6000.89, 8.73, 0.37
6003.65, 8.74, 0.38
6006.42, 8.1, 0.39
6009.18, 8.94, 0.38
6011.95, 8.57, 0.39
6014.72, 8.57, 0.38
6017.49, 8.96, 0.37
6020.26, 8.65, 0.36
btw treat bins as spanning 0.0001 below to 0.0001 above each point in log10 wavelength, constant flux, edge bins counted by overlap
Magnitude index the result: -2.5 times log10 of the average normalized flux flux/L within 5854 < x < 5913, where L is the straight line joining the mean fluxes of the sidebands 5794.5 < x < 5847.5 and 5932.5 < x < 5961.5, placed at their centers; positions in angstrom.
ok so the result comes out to 0.26 mag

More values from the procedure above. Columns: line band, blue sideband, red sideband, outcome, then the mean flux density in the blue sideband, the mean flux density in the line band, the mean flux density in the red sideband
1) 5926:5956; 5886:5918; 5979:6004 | -0.17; 5.86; 8.34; 8.73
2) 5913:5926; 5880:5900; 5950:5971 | -0.23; 4.68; 7.67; 8.4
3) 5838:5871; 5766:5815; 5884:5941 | -0.11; 9.16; 8.74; 6.76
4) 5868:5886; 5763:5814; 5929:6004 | 0.15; 9.15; 7.71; 8.5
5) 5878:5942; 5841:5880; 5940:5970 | 0.23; 8.54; 6.84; 8.46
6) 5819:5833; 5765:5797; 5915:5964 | 0.02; 9.25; 8.75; 8.13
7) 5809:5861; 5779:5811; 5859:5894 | -0.11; 9.23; 8.88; 6.88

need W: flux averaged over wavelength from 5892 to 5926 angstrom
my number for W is 6.76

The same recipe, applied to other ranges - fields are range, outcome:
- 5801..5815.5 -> 8.84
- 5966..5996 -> 8.63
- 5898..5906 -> 6.62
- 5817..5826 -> 8.41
